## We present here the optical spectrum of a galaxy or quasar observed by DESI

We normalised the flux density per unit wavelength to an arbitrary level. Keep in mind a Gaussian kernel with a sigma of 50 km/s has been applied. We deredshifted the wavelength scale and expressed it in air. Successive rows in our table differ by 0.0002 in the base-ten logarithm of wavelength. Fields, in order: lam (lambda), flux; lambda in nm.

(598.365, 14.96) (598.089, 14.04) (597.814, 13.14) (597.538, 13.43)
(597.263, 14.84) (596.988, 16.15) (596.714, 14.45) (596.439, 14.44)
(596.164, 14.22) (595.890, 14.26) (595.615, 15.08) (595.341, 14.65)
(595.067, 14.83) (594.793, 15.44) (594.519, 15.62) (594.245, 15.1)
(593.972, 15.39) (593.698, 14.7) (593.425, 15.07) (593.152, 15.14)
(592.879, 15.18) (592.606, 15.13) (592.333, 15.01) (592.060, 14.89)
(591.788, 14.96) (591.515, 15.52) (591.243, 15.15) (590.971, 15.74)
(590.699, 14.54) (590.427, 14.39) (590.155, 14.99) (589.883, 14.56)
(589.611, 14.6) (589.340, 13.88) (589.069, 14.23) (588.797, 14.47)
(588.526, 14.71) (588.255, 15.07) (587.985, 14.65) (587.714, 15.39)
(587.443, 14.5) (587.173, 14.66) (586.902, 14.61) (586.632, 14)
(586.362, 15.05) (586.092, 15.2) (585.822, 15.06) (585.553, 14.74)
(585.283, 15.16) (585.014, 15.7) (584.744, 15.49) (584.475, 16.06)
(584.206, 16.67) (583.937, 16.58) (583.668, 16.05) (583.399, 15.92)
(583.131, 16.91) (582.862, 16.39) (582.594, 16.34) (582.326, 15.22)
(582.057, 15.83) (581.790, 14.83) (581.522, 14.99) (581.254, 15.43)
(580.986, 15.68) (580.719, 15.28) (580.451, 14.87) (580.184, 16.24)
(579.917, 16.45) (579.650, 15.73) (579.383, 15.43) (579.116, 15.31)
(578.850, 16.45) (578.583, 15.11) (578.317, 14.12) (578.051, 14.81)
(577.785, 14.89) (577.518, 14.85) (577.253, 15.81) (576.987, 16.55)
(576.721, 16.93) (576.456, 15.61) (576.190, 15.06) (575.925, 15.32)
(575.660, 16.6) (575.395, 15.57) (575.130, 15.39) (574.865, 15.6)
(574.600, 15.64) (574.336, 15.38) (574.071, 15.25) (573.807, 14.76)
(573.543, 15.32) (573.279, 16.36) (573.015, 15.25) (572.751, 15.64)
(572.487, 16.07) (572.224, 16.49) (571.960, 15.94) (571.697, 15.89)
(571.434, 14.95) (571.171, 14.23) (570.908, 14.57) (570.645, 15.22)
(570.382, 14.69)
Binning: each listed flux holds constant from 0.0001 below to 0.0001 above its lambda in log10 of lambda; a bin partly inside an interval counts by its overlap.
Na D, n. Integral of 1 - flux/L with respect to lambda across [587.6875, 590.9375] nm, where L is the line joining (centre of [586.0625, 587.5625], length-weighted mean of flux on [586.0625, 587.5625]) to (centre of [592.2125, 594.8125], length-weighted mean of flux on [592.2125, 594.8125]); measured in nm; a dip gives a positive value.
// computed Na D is 0.04 nm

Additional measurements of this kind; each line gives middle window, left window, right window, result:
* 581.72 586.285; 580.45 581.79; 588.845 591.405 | -0.218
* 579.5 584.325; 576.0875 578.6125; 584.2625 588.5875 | -0.203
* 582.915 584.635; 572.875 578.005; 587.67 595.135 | -0.125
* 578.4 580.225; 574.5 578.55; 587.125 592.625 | -0.046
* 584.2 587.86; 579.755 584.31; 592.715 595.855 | 0.117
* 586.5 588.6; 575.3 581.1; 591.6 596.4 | 0.072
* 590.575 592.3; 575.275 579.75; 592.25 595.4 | 0.006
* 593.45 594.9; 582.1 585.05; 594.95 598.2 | -0.046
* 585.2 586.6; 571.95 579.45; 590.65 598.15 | 0.021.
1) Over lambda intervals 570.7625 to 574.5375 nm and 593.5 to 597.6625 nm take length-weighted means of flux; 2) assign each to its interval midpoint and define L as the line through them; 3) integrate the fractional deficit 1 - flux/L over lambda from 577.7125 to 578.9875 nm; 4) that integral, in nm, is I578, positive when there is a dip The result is 0.017 nm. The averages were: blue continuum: 15.4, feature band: 15.1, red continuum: 14.8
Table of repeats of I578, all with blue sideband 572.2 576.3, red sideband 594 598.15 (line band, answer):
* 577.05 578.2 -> 0.02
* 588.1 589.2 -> 0.03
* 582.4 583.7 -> -0.09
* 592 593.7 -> -0.03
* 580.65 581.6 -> 0.00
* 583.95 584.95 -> -0.06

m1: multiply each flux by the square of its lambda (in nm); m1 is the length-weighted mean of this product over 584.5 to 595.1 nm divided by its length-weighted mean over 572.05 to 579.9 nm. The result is 1.0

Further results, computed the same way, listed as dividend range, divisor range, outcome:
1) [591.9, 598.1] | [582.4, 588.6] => 0.99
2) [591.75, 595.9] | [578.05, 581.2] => 1.02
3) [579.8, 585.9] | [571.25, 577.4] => 1.03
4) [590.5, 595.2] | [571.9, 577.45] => 1.02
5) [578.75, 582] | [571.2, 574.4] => 1.03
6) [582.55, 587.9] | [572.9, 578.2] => 1.03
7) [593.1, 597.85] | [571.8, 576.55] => 1.02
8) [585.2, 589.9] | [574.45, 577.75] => 0.97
